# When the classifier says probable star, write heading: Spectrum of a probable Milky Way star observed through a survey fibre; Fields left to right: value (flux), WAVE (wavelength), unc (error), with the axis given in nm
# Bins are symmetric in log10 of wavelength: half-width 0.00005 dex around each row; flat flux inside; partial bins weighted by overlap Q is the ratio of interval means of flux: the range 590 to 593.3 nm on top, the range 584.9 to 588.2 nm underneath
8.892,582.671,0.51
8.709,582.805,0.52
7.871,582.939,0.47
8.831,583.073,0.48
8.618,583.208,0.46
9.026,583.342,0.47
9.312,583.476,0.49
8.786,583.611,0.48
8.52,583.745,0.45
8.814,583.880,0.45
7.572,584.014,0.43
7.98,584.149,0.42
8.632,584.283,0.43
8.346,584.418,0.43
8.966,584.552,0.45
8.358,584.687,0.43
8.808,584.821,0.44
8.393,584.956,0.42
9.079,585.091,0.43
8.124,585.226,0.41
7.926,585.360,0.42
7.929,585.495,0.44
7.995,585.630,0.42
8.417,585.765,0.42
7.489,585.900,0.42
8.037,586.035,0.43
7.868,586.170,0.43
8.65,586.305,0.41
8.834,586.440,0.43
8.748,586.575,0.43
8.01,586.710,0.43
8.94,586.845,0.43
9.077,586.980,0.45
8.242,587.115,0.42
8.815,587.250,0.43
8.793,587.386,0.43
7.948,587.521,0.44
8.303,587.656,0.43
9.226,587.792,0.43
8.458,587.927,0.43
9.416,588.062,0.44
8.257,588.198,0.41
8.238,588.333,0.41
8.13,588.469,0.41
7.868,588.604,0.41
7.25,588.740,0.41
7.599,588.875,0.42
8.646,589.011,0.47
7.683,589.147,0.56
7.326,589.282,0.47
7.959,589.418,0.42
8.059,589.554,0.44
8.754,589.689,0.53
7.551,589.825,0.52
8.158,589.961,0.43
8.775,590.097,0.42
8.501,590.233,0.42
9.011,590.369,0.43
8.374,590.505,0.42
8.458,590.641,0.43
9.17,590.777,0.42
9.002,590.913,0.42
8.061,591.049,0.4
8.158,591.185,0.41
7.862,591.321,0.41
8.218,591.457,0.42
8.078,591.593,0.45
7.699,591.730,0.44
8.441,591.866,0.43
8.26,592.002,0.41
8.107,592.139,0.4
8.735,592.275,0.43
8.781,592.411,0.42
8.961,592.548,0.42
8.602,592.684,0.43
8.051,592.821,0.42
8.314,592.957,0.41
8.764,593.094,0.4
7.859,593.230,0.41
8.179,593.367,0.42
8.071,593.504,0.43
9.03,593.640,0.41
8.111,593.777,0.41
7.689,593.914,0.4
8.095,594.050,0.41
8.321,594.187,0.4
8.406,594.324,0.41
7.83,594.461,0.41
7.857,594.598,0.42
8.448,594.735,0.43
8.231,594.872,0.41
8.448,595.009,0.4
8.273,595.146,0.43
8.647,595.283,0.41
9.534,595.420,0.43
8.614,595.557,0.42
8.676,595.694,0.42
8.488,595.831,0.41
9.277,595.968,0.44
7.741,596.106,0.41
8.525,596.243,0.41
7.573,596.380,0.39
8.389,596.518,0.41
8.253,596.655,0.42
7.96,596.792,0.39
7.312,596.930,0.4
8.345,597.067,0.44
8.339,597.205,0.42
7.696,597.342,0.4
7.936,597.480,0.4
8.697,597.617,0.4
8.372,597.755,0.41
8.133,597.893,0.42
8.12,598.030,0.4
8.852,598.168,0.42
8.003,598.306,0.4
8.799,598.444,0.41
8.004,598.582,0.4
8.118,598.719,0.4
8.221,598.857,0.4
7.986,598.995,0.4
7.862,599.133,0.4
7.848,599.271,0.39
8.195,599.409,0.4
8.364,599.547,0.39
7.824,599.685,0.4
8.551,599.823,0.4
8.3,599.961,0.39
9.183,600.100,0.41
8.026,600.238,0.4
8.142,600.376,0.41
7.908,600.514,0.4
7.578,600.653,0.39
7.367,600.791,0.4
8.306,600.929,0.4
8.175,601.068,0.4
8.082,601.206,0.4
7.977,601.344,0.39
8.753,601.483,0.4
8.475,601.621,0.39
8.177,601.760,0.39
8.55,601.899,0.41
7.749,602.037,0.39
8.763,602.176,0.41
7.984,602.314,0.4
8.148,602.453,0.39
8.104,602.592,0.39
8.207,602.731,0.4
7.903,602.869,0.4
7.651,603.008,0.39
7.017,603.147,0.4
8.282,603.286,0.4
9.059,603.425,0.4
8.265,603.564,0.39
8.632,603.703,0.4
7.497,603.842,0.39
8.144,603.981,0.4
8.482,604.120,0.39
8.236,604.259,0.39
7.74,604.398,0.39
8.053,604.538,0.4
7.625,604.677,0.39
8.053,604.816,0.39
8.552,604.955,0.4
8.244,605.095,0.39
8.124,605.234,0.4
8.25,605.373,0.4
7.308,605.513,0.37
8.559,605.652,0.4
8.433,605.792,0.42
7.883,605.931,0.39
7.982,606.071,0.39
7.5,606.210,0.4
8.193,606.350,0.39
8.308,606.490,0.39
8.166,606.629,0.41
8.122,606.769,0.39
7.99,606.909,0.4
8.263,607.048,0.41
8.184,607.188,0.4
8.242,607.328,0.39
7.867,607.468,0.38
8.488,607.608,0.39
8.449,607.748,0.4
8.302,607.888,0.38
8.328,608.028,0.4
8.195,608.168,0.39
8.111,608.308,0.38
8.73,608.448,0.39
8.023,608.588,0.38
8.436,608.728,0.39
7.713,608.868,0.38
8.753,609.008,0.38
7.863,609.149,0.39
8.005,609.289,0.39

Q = 1.00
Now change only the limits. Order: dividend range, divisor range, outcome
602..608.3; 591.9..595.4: 0.97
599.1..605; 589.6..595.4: 0.97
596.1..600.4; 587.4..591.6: 0.99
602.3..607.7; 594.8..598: 0.97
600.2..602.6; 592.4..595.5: 0.97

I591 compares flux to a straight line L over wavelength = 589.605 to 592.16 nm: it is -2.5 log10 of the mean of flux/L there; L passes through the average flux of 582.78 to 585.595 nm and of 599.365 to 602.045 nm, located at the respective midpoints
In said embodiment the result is 0.00 mag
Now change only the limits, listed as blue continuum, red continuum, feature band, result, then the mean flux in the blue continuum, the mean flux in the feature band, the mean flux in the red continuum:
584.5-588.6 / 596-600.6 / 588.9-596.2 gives -0.005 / 8.44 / 8.34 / 8.17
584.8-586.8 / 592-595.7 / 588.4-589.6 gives 0.066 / 8.28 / 7.83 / 8.39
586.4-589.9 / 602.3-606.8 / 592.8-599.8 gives -0.007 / 8.31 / 8.25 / 8.08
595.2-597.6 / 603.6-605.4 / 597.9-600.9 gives 0.012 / 8.32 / 8.16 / 8.13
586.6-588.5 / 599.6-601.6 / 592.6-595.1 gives 0.017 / 8.57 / 8.24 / 8.17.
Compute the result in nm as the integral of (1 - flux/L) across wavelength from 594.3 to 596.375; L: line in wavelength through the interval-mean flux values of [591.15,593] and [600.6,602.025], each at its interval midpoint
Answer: -0.05 nm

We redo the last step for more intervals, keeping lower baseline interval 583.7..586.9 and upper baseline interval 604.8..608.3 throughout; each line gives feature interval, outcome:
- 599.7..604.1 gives 0.02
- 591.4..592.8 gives -0.02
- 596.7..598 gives 0.02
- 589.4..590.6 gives -0.01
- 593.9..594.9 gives 0.02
